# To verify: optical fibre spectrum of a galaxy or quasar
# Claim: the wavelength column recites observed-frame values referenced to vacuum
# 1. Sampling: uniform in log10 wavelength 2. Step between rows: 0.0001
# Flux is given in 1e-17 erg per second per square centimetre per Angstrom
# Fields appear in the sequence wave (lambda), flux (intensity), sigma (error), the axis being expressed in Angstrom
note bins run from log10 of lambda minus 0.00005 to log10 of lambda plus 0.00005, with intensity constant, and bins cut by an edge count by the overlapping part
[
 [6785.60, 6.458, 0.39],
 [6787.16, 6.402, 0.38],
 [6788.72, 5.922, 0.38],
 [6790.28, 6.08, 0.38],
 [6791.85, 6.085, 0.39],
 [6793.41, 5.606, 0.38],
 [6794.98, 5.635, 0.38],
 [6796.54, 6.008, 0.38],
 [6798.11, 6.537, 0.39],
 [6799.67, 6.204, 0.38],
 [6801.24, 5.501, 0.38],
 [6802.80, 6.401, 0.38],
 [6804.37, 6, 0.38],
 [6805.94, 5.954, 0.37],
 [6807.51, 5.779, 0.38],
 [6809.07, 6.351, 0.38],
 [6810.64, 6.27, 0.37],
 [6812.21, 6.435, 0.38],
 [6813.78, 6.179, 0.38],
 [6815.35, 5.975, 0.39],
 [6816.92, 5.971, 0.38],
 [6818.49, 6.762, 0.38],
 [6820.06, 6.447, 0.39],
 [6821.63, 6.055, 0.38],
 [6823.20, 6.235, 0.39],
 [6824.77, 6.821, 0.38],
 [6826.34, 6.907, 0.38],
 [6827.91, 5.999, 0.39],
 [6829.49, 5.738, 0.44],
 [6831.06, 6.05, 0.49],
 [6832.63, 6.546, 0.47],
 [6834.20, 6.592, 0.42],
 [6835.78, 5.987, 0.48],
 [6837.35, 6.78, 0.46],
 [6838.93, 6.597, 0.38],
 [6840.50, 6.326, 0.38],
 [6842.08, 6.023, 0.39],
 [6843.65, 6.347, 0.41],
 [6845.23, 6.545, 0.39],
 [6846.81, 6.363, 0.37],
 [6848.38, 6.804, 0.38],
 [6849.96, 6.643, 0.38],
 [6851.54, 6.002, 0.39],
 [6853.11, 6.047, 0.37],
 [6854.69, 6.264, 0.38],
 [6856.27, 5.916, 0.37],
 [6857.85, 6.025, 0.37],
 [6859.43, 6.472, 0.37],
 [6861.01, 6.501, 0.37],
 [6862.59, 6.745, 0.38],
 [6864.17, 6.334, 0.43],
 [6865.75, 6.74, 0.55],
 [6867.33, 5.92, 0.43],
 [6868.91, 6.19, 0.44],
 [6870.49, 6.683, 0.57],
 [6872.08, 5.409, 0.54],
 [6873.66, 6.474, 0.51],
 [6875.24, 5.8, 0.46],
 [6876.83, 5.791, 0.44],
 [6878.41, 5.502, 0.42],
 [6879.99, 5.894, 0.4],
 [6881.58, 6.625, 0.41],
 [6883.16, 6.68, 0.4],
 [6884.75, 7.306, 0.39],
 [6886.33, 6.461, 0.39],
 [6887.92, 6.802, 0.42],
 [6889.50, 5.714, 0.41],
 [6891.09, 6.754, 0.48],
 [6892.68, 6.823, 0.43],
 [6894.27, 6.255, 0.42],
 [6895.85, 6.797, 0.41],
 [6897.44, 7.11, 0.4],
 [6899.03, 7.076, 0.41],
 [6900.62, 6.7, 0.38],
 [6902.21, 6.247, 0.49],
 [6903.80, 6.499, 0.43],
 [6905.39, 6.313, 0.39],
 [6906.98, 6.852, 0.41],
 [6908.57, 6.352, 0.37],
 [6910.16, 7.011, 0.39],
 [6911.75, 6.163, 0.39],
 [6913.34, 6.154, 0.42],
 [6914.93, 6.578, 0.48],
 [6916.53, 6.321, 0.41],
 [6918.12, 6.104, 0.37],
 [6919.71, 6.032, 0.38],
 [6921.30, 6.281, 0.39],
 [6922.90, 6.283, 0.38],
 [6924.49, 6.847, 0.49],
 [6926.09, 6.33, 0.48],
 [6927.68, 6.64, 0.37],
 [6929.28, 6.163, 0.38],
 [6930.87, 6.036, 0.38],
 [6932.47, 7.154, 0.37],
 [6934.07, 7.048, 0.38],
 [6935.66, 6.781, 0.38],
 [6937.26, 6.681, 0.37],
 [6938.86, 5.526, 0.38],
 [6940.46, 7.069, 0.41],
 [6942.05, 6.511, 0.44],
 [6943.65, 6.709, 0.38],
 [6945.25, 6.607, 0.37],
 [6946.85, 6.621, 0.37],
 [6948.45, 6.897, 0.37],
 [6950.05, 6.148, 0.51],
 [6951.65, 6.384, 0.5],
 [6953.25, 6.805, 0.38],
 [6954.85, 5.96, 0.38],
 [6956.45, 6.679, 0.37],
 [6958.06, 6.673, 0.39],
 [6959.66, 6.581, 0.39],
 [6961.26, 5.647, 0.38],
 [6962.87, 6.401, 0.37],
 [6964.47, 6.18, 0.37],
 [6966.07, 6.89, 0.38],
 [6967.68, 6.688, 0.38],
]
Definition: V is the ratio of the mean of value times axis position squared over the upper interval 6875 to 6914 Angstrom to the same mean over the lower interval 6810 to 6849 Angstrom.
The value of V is 1.04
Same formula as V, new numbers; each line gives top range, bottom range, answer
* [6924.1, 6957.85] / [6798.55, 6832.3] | 1.10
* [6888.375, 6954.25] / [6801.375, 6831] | 1.08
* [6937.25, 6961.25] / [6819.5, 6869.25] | 1.05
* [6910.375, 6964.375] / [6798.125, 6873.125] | 1.06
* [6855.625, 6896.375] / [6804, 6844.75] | 1.02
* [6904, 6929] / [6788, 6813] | 1.10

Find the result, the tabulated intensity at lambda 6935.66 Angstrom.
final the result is 6.781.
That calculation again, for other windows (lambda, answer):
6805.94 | 5.954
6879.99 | 5.894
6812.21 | 6.435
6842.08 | 6.023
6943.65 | 6.709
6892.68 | 6.823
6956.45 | 6.679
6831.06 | 6.05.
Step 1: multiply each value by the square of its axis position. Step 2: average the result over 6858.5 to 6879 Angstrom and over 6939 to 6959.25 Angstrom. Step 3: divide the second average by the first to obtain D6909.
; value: 1.08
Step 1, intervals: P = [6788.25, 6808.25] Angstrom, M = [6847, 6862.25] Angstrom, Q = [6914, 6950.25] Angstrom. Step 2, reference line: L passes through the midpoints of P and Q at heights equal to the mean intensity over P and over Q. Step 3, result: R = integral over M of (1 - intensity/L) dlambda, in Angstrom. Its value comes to -0.3 Angstrom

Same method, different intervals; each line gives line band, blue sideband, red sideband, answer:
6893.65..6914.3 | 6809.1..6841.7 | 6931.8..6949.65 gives -0.05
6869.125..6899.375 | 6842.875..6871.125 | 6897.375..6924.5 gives 0.06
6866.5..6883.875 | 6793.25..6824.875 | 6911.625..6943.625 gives 0.63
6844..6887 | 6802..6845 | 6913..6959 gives 0.39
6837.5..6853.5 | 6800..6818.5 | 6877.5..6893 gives -0.33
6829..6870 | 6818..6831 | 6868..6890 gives -0.23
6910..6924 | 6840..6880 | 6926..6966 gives 0.22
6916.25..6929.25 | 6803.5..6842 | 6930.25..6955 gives 0.36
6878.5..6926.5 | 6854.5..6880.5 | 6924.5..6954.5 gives -1.11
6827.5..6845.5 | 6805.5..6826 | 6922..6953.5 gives 0.07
